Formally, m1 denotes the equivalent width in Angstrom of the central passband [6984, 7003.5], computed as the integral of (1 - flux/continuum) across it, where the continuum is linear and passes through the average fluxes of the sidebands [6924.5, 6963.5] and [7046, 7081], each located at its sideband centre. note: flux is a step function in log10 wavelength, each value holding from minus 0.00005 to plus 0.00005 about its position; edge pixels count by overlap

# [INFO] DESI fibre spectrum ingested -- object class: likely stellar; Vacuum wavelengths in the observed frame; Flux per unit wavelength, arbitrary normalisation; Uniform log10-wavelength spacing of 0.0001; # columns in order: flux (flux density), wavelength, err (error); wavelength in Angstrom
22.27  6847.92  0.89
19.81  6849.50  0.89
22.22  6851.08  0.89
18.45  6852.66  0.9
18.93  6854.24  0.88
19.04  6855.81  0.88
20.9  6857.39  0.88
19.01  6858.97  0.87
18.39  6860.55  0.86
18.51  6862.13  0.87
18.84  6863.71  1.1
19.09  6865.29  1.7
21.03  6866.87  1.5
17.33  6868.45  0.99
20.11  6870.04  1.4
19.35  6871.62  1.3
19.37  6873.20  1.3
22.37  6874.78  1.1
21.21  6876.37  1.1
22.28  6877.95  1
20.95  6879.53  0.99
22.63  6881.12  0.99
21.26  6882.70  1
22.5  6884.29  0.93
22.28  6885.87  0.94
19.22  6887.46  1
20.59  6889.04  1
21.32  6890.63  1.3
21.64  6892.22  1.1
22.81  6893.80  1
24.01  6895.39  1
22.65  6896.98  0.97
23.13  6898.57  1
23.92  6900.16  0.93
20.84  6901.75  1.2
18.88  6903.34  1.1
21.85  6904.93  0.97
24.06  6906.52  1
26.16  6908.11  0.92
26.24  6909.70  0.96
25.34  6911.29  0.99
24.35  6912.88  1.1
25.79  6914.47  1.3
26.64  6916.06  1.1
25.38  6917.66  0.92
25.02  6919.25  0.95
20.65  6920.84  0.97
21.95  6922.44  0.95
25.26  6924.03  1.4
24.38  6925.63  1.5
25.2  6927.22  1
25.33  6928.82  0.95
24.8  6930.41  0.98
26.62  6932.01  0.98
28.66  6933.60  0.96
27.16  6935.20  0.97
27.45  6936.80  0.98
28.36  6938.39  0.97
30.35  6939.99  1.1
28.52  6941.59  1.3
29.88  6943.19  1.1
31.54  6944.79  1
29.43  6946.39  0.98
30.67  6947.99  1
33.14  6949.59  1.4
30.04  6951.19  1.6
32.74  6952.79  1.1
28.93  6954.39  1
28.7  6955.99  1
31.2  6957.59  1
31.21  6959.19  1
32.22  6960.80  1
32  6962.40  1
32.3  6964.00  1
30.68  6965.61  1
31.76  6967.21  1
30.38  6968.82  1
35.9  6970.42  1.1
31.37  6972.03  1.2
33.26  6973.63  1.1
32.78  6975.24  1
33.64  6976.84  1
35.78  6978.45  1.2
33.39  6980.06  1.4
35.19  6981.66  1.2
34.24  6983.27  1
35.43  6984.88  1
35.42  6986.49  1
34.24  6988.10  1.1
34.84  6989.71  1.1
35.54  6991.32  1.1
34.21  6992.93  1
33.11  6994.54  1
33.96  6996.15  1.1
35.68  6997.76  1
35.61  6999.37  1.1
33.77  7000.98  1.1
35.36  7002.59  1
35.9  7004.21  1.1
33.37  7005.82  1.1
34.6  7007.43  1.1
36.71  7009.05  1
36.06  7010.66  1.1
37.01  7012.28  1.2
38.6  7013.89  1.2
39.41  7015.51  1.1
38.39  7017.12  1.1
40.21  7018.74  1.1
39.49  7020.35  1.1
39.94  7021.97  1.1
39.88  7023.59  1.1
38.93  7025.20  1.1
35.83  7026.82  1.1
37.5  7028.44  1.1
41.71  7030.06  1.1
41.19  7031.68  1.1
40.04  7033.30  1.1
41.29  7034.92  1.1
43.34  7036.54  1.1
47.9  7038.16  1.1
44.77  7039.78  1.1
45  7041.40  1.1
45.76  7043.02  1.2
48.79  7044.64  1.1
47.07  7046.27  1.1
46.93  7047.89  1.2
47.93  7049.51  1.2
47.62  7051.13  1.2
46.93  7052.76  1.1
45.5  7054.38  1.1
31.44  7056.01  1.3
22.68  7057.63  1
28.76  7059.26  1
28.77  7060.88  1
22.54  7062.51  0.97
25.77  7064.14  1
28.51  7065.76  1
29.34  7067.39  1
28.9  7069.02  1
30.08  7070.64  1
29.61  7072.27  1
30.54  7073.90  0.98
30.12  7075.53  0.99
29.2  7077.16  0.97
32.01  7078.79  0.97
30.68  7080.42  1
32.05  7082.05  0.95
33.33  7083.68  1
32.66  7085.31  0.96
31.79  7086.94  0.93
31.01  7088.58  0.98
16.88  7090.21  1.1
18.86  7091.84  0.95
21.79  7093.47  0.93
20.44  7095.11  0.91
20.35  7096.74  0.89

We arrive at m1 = -2.4 Angstrom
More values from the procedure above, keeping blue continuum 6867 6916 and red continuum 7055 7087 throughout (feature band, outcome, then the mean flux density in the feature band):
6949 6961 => -2.98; 30.9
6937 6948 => -2.43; 29.6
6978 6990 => -4.08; 34.8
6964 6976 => -3.27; 32.3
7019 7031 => -5.00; 39.1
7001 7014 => -4.23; 35.7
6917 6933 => -0.64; 24.5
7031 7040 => -4.80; 43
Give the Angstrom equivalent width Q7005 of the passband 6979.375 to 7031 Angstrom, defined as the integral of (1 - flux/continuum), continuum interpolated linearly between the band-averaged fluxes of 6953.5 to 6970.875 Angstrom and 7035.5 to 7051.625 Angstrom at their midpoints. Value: 3.8 Angstrom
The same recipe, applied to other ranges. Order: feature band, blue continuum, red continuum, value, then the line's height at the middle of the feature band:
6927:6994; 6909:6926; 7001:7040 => -1.75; 30.6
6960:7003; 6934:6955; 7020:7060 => 0.71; 34.4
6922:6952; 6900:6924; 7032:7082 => -2.09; 26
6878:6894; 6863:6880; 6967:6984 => 0.36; 22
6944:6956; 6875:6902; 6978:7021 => -0.48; 29.6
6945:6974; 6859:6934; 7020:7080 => -2.91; 28.6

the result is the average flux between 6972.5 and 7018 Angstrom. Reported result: 35.2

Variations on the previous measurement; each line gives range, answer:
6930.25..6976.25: 30.5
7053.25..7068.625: 29.6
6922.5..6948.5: 27.5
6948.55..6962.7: 31.1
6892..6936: 24.3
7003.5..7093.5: 35.8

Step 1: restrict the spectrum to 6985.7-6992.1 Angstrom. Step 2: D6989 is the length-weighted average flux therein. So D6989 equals 35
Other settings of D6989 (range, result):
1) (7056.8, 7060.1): 25.8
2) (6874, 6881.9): 21.9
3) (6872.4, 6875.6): 20.9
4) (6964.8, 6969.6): 30.9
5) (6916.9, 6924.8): 23.7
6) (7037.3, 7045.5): 46.4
